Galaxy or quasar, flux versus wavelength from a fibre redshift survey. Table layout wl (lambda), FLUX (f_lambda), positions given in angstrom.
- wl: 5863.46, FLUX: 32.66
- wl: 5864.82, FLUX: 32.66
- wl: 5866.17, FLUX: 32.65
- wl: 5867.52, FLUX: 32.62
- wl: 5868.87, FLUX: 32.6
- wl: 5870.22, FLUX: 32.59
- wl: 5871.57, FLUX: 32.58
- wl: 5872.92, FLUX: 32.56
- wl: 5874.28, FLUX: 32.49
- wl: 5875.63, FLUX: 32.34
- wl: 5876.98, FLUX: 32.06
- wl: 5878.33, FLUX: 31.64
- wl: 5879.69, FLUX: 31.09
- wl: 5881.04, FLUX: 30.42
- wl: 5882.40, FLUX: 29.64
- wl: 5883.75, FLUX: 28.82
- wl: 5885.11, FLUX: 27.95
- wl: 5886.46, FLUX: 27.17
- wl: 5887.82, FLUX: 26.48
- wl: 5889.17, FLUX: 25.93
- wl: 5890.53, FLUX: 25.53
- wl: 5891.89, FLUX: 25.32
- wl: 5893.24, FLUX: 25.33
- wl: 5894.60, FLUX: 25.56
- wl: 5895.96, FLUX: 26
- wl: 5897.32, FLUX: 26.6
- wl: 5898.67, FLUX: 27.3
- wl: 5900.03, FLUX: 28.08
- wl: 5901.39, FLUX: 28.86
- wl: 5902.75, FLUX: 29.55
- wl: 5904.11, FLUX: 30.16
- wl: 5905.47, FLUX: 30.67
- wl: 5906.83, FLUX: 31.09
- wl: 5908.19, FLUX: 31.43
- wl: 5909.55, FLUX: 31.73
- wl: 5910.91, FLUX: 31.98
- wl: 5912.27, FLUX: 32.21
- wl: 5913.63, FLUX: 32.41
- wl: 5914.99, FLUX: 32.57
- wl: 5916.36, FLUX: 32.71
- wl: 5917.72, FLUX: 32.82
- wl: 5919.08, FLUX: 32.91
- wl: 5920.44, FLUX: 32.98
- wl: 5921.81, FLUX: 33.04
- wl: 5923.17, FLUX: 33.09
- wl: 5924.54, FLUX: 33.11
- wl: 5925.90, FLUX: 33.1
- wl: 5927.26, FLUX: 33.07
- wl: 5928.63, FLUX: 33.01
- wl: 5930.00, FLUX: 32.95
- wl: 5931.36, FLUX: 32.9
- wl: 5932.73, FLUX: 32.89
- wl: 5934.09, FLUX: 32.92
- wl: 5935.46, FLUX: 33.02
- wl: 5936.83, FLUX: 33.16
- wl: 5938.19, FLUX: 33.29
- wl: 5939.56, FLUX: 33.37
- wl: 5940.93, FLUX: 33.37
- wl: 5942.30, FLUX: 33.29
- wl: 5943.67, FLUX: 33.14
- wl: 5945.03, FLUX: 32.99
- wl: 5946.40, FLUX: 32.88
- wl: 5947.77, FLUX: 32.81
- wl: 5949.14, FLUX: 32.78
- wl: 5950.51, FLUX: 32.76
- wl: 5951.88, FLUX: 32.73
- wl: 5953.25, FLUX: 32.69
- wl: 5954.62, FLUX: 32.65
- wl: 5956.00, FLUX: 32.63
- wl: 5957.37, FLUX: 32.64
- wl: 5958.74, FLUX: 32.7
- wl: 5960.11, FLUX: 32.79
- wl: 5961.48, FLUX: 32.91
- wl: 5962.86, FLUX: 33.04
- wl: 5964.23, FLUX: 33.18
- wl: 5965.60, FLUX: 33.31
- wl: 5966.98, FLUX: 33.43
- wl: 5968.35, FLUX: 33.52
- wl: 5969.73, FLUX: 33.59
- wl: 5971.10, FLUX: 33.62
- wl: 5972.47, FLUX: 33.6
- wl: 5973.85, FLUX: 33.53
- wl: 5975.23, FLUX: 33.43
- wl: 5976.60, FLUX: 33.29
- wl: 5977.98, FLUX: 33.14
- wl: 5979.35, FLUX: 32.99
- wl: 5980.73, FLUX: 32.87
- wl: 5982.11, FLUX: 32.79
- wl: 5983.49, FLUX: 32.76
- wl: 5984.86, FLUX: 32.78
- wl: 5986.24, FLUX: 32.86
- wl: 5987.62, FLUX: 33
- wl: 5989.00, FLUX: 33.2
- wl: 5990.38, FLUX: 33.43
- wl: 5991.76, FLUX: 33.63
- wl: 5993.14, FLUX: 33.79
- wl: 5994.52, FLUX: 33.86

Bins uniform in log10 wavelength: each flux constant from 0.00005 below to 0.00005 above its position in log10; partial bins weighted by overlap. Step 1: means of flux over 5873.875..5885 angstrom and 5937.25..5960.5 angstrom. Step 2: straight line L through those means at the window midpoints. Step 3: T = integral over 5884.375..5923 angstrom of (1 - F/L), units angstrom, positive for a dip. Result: 2.6 angstrom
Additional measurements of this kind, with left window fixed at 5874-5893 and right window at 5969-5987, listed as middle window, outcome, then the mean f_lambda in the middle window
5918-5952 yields -2.0 angstrom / 33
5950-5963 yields -0.2 angstrom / 32.7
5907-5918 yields -0.7 angstrom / 32.2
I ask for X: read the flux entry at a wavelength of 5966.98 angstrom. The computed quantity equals 33.43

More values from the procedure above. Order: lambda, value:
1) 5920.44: 32.98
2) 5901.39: 28.86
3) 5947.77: 32.81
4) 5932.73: 32.89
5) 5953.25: 32.69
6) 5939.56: 33.37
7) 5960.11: 32.79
